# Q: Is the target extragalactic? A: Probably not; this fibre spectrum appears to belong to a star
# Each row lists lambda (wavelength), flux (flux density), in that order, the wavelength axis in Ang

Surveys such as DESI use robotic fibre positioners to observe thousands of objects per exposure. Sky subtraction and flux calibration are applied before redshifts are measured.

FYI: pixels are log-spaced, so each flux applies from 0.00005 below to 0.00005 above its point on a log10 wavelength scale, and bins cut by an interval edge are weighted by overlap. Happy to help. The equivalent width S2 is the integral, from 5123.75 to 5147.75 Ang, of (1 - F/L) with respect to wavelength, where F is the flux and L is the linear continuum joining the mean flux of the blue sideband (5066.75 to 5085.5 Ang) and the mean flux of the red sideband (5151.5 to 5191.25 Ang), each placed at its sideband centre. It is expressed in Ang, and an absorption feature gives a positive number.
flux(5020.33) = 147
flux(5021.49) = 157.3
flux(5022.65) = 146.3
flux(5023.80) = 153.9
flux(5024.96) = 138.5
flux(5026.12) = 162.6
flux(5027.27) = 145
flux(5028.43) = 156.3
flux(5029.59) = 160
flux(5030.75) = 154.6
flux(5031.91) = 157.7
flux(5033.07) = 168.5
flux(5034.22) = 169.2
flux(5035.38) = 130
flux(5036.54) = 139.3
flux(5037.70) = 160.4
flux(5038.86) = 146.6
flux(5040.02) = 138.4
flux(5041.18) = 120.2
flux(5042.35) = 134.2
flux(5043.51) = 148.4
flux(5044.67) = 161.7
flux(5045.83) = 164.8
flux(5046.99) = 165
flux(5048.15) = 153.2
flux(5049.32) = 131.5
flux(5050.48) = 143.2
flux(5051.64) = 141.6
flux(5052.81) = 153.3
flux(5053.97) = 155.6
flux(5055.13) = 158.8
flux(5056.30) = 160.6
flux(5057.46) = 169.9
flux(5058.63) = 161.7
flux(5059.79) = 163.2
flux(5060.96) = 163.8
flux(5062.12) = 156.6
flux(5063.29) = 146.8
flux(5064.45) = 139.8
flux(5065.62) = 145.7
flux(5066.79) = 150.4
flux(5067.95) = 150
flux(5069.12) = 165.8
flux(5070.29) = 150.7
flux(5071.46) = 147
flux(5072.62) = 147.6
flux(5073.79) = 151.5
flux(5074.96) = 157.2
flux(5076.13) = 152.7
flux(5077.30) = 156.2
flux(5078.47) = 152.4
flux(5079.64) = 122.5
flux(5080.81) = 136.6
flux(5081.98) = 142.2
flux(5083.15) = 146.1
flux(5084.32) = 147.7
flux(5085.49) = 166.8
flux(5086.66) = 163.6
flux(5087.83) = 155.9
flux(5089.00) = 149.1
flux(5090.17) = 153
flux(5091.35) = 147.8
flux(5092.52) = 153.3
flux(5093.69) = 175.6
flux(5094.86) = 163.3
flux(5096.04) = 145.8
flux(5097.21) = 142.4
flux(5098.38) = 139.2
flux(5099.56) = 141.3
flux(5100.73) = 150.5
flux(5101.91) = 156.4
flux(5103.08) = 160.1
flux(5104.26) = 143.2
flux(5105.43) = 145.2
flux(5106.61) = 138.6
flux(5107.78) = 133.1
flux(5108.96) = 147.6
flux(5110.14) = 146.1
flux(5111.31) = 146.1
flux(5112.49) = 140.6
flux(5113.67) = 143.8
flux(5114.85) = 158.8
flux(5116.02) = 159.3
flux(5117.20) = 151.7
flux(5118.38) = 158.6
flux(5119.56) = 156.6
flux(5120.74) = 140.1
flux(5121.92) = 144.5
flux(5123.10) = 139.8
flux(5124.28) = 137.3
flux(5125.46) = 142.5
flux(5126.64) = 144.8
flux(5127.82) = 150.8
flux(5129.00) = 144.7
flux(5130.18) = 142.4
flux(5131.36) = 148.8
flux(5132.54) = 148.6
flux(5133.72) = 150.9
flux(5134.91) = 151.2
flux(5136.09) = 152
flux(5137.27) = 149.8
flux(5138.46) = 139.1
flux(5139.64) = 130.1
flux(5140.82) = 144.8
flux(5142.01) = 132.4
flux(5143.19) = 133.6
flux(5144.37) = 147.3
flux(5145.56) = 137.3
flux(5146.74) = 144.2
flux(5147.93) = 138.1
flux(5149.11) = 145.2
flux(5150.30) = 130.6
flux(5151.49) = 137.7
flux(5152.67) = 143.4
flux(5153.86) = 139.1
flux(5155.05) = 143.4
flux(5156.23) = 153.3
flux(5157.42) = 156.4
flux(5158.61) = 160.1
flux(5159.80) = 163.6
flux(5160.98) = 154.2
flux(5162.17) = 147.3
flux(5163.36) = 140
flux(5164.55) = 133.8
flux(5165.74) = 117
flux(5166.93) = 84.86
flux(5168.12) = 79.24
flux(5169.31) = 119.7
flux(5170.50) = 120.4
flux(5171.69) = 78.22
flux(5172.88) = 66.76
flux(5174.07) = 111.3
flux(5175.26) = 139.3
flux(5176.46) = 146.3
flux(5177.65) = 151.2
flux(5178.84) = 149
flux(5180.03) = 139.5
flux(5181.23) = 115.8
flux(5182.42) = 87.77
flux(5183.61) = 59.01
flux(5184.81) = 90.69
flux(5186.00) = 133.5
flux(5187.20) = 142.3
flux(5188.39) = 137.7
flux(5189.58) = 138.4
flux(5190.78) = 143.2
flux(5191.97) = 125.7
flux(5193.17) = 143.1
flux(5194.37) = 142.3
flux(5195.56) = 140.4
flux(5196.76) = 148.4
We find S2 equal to -1.5 Ang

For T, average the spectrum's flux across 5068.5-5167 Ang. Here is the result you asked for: 147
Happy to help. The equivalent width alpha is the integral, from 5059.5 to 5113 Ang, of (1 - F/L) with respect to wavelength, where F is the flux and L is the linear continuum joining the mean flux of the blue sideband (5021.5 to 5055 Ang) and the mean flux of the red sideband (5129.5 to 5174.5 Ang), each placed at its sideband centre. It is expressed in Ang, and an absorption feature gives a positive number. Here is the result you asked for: -2.3 Ang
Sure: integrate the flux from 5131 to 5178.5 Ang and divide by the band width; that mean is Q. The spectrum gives 135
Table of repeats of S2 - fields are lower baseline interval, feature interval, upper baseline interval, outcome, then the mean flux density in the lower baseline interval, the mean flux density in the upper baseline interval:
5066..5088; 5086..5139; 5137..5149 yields -1.50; 151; 140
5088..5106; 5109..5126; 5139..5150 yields -0.19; 151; 139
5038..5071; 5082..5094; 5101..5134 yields -0.45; 152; 147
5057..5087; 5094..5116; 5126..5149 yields 0.05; 152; 144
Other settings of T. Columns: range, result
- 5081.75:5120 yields 151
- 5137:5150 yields 140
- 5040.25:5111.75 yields 150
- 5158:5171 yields 129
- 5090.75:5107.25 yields 150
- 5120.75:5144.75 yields 144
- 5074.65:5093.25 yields 150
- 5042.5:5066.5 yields 154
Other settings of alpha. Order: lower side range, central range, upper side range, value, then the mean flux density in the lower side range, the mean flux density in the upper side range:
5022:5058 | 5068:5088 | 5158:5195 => -0.9 Ang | 151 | 125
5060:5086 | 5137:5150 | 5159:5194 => -0.8 Ang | 150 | 123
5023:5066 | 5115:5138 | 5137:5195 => -1.8 Ang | 152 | 131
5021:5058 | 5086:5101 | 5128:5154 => -0.6 Ang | 151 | 143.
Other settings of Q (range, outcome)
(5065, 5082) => 149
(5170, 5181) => 122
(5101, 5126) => 147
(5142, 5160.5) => 145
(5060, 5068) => 151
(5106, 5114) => 142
